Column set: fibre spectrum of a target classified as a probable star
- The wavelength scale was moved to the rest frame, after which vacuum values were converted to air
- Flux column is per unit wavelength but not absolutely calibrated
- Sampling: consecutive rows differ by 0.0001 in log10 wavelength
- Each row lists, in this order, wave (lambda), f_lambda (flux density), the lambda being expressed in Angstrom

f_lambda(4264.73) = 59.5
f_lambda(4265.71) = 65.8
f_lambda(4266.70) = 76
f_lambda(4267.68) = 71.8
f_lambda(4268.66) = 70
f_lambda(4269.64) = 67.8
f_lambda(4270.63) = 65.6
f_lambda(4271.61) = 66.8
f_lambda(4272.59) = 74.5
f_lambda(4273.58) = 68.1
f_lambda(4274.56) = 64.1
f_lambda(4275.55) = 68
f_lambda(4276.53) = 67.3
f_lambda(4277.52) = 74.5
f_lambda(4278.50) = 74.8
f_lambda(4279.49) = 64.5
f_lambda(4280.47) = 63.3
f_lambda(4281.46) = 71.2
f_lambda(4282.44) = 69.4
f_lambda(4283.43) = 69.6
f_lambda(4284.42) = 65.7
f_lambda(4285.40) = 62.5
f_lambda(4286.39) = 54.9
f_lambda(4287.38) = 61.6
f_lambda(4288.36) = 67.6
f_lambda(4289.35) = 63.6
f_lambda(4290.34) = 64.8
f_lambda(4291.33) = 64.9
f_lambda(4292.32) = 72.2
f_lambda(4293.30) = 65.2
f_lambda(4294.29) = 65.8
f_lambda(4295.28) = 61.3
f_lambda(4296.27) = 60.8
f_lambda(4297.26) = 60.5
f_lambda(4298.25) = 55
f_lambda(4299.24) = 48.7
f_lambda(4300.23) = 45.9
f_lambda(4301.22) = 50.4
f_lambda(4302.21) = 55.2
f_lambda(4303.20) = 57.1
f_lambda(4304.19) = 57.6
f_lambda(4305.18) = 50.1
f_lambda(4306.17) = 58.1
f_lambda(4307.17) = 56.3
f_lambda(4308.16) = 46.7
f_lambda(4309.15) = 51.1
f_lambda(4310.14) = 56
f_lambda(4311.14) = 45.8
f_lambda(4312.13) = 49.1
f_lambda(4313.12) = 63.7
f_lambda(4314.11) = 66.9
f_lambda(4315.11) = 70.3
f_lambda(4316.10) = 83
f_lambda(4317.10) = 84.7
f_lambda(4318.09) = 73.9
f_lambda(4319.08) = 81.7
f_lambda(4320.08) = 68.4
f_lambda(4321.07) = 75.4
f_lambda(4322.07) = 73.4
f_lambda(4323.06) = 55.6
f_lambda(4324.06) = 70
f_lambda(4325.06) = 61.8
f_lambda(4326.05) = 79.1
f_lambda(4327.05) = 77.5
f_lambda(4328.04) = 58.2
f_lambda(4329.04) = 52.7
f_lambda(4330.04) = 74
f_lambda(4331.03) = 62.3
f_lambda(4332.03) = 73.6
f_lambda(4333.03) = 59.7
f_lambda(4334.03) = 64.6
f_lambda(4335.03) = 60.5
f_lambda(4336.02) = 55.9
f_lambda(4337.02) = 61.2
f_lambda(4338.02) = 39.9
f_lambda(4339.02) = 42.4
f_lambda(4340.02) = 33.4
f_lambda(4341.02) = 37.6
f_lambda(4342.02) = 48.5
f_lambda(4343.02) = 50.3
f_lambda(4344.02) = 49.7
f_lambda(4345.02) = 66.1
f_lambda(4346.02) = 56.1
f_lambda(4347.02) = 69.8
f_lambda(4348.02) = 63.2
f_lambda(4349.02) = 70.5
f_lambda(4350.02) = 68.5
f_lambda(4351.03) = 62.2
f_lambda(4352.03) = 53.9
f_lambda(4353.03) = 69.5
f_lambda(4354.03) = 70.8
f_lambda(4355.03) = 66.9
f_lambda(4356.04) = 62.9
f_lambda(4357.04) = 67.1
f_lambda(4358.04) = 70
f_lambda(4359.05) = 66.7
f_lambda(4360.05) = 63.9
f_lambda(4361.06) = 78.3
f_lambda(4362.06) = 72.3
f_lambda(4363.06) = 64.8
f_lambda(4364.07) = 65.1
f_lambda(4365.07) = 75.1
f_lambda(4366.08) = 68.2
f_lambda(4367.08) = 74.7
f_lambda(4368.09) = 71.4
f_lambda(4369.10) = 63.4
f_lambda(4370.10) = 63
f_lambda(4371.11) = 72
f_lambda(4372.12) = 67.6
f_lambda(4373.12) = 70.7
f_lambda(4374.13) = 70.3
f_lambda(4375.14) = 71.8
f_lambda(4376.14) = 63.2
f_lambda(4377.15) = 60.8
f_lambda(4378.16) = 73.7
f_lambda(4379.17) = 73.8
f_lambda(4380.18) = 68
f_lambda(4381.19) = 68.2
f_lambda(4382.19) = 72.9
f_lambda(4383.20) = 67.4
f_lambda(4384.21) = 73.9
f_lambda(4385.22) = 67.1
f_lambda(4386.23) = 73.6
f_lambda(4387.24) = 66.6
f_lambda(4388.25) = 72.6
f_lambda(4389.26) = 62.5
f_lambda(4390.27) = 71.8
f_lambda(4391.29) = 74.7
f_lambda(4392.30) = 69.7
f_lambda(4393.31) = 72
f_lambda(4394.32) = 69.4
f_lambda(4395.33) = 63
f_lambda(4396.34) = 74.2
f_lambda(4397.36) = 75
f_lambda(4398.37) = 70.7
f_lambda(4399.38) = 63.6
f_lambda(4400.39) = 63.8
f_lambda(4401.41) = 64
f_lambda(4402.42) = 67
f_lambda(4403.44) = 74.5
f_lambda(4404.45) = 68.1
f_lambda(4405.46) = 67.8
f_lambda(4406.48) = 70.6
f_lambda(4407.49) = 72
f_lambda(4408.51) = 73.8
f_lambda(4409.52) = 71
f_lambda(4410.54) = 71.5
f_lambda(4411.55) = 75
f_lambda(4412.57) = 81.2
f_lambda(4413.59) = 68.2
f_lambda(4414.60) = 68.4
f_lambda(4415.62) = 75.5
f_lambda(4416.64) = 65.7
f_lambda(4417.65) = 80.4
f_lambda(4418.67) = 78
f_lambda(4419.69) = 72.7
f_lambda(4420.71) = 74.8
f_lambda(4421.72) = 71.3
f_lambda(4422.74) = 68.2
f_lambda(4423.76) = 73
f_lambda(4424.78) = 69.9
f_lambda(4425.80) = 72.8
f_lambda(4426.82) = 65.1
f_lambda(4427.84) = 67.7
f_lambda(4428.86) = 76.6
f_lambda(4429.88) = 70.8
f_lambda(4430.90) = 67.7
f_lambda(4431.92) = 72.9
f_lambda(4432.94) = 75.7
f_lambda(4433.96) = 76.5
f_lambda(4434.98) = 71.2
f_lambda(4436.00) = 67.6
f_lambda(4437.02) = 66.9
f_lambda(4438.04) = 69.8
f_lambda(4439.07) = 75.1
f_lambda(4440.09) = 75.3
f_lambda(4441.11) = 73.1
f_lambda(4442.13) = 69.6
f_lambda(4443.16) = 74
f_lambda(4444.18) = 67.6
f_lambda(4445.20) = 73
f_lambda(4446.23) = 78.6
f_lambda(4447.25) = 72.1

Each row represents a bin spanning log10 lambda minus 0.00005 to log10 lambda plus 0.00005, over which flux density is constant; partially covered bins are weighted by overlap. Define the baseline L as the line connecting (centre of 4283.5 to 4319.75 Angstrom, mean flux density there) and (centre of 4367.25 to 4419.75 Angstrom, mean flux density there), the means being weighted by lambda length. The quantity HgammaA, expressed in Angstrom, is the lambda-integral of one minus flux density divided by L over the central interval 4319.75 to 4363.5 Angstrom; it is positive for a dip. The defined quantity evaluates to 1.8 Angstrom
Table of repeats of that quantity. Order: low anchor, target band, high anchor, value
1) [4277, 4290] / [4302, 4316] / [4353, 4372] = 2.2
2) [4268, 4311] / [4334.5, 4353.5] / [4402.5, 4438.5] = 3.0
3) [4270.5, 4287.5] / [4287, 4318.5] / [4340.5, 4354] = 2.0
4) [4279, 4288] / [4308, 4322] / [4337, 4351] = -1.7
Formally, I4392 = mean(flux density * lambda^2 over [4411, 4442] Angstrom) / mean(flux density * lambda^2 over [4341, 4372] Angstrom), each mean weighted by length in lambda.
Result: 1.1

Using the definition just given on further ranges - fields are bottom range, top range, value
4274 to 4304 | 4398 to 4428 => 1.19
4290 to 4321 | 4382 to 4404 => 1.18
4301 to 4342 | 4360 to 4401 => 1.17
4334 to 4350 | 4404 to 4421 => 1.38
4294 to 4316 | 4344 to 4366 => 1.21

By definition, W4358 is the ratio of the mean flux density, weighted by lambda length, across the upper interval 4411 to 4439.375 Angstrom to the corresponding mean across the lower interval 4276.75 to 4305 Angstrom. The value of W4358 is 1.16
